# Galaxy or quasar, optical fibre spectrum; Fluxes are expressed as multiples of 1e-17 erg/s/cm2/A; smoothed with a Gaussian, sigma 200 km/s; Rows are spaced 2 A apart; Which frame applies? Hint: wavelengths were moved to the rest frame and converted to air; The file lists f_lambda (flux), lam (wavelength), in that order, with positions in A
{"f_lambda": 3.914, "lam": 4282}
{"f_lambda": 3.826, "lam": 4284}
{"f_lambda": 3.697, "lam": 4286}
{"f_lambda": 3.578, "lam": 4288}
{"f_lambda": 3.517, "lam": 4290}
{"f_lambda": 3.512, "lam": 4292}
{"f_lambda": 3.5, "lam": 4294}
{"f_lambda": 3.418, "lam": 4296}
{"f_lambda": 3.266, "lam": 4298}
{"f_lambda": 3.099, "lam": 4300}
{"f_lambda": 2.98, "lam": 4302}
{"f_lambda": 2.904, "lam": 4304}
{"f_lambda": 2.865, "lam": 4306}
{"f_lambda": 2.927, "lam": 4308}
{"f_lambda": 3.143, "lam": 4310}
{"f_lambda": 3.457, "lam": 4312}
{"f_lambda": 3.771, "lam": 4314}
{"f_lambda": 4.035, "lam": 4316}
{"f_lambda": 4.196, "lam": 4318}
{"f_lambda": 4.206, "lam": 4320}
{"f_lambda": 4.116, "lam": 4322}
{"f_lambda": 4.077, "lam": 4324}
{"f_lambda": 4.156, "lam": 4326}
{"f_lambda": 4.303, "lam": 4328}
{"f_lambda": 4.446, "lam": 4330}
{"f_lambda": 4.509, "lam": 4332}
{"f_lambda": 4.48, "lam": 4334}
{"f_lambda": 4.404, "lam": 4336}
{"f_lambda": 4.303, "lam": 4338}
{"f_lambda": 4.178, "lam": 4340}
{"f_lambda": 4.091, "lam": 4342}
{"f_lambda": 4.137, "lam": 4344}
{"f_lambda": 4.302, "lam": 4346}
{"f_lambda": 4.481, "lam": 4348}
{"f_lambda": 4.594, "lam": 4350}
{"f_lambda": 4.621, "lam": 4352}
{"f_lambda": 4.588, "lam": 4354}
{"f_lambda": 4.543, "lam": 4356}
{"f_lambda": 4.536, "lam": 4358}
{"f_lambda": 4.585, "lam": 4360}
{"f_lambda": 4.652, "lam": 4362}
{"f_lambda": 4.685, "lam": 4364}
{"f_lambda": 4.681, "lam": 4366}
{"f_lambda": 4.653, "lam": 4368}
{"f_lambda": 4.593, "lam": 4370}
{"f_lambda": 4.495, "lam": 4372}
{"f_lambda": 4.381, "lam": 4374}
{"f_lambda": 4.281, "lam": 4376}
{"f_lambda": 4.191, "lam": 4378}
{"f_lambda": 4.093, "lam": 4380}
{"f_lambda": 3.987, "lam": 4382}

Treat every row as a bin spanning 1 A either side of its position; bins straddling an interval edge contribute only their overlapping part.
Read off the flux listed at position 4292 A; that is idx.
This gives 3.512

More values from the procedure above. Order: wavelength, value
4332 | 4.509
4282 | 3.914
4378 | 4.191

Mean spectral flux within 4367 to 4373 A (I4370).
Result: 4.58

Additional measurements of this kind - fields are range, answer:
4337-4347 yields 4.2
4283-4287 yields 3.76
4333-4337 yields 4.44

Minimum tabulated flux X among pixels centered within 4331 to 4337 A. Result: 4.404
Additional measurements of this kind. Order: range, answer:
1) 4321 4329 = 4.077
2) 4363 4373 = 4.495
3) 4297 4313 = 2.865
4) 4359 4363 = 4.585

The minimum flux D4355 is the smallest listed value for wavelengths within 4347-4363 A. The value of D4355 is 4.481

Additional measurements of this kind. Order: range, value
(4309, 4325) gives 3.143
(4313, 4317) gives 3.771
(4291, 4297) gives 3.418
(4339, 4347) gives 4.091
